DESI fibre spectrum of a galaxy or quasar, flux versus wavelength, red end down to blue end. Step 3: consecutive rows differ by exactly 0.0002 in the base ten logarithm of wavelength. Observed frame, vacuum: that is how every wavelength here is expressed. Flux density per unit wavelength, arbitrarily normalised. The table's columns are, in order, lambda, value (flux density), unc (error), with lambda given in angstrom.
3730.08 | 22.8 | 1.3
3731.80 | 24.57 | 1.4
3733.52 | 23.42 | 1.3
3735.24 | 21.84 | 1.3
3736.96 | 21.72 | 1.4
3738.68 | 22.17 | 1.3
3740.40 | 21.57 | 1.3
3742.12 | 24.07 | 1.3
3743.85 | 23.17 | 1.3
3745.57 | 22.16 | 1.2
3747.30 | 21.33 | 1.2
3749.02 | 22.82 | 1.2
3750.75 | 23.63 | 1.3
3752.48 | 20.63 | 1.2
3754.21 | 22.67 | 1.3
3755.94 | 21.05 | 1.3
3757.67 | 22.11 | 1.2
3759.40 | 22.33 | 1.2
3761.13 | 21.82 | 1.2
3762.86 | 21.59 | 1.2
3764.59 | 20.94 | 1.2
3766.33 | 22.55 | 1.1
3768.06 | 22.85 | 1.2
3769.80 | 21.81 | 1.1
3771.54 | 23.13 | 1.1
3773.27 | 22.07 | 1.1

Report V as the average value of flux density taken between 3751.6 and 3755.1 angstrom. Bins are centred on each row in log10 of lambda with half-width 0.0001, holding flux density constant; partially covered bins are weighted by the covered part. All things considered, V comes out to 21.6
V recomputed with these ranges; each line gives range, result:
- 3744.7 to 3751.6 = 22.5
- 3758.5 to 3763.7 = 21.9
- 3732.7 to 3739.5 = 22.3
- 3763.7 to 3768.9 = 22.1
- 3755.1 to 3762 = 21.8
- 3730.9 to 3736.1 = 23.3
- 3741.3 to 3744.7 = 23.6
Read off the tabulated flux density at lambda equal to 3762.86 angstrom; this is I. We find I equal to 21.59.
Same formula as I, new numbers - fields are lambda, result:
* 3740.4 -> 21.57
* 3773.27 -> 22.07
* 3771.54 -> 23.13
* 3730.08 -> 22.8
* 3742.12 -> 24.07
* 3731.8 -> 24.57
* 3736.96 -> 21.72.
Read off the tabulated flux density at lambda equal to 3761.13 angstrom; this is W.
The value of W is 21.82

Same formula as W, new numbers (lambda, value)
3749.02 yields 22.82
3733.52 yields 23.42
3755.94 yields 21.05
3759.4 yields 22.33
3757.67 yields 22.11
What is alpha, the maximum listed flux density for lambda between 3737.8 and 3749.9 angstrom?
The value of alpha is 24.07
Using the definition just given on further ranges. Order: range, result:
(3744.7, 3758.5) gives 23.63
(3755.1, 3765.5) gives 22.33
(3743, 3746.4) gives 23.17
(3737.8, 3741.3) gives 22.17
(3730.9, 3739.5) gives 24.57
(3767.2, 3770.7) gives 22.85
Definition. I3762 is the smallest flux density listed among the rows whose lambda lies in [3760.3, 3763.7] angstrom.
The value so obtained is 21.59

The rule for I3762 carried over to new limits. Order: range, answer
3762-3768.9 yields 20.94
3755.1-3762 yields 21.05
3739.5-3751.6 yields 21.33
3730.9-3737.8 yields 21.72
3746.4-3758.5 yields 20.63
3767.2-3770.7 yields 21.81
